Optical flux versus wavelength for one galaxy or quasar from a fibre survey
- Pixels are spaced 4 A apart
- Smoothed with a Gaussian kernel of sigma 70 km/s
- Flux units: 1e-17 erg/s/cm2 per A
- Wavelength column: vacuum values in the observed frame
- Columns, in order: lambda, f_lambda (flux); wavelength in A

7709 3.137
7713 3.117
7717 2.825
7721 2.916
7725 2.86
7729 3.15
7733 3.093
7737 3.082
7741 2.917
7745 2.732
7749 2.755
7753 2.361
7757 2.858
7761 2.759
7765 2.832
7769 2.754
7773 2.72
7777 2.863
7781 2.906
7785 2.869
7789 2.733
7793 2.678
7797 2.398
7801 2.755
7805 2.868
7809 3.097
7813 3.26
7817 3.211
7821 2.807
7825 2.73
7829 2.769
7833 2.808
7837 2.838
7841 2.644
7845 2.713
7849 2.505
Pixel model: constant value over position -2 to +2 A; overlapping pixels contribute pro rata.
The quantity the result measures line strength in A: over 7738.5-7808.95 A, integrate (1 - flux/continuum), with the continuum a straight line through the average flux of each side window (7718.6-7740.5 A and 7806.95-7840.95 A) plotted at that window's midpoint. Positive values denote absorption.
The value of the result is 4.9 A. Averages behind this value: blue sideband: 3.01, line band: 2.76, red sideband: 2.92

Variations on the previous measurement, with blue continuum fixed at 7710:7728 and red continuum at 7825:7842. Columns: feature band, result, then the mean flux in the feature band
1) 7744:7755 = 1.13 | 2.61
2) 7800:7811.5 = -0.50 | 2.94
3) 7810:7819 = -1.35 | 3.22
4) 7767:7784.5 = 0.28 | 2.82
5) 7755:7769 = 0.37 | 2.81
